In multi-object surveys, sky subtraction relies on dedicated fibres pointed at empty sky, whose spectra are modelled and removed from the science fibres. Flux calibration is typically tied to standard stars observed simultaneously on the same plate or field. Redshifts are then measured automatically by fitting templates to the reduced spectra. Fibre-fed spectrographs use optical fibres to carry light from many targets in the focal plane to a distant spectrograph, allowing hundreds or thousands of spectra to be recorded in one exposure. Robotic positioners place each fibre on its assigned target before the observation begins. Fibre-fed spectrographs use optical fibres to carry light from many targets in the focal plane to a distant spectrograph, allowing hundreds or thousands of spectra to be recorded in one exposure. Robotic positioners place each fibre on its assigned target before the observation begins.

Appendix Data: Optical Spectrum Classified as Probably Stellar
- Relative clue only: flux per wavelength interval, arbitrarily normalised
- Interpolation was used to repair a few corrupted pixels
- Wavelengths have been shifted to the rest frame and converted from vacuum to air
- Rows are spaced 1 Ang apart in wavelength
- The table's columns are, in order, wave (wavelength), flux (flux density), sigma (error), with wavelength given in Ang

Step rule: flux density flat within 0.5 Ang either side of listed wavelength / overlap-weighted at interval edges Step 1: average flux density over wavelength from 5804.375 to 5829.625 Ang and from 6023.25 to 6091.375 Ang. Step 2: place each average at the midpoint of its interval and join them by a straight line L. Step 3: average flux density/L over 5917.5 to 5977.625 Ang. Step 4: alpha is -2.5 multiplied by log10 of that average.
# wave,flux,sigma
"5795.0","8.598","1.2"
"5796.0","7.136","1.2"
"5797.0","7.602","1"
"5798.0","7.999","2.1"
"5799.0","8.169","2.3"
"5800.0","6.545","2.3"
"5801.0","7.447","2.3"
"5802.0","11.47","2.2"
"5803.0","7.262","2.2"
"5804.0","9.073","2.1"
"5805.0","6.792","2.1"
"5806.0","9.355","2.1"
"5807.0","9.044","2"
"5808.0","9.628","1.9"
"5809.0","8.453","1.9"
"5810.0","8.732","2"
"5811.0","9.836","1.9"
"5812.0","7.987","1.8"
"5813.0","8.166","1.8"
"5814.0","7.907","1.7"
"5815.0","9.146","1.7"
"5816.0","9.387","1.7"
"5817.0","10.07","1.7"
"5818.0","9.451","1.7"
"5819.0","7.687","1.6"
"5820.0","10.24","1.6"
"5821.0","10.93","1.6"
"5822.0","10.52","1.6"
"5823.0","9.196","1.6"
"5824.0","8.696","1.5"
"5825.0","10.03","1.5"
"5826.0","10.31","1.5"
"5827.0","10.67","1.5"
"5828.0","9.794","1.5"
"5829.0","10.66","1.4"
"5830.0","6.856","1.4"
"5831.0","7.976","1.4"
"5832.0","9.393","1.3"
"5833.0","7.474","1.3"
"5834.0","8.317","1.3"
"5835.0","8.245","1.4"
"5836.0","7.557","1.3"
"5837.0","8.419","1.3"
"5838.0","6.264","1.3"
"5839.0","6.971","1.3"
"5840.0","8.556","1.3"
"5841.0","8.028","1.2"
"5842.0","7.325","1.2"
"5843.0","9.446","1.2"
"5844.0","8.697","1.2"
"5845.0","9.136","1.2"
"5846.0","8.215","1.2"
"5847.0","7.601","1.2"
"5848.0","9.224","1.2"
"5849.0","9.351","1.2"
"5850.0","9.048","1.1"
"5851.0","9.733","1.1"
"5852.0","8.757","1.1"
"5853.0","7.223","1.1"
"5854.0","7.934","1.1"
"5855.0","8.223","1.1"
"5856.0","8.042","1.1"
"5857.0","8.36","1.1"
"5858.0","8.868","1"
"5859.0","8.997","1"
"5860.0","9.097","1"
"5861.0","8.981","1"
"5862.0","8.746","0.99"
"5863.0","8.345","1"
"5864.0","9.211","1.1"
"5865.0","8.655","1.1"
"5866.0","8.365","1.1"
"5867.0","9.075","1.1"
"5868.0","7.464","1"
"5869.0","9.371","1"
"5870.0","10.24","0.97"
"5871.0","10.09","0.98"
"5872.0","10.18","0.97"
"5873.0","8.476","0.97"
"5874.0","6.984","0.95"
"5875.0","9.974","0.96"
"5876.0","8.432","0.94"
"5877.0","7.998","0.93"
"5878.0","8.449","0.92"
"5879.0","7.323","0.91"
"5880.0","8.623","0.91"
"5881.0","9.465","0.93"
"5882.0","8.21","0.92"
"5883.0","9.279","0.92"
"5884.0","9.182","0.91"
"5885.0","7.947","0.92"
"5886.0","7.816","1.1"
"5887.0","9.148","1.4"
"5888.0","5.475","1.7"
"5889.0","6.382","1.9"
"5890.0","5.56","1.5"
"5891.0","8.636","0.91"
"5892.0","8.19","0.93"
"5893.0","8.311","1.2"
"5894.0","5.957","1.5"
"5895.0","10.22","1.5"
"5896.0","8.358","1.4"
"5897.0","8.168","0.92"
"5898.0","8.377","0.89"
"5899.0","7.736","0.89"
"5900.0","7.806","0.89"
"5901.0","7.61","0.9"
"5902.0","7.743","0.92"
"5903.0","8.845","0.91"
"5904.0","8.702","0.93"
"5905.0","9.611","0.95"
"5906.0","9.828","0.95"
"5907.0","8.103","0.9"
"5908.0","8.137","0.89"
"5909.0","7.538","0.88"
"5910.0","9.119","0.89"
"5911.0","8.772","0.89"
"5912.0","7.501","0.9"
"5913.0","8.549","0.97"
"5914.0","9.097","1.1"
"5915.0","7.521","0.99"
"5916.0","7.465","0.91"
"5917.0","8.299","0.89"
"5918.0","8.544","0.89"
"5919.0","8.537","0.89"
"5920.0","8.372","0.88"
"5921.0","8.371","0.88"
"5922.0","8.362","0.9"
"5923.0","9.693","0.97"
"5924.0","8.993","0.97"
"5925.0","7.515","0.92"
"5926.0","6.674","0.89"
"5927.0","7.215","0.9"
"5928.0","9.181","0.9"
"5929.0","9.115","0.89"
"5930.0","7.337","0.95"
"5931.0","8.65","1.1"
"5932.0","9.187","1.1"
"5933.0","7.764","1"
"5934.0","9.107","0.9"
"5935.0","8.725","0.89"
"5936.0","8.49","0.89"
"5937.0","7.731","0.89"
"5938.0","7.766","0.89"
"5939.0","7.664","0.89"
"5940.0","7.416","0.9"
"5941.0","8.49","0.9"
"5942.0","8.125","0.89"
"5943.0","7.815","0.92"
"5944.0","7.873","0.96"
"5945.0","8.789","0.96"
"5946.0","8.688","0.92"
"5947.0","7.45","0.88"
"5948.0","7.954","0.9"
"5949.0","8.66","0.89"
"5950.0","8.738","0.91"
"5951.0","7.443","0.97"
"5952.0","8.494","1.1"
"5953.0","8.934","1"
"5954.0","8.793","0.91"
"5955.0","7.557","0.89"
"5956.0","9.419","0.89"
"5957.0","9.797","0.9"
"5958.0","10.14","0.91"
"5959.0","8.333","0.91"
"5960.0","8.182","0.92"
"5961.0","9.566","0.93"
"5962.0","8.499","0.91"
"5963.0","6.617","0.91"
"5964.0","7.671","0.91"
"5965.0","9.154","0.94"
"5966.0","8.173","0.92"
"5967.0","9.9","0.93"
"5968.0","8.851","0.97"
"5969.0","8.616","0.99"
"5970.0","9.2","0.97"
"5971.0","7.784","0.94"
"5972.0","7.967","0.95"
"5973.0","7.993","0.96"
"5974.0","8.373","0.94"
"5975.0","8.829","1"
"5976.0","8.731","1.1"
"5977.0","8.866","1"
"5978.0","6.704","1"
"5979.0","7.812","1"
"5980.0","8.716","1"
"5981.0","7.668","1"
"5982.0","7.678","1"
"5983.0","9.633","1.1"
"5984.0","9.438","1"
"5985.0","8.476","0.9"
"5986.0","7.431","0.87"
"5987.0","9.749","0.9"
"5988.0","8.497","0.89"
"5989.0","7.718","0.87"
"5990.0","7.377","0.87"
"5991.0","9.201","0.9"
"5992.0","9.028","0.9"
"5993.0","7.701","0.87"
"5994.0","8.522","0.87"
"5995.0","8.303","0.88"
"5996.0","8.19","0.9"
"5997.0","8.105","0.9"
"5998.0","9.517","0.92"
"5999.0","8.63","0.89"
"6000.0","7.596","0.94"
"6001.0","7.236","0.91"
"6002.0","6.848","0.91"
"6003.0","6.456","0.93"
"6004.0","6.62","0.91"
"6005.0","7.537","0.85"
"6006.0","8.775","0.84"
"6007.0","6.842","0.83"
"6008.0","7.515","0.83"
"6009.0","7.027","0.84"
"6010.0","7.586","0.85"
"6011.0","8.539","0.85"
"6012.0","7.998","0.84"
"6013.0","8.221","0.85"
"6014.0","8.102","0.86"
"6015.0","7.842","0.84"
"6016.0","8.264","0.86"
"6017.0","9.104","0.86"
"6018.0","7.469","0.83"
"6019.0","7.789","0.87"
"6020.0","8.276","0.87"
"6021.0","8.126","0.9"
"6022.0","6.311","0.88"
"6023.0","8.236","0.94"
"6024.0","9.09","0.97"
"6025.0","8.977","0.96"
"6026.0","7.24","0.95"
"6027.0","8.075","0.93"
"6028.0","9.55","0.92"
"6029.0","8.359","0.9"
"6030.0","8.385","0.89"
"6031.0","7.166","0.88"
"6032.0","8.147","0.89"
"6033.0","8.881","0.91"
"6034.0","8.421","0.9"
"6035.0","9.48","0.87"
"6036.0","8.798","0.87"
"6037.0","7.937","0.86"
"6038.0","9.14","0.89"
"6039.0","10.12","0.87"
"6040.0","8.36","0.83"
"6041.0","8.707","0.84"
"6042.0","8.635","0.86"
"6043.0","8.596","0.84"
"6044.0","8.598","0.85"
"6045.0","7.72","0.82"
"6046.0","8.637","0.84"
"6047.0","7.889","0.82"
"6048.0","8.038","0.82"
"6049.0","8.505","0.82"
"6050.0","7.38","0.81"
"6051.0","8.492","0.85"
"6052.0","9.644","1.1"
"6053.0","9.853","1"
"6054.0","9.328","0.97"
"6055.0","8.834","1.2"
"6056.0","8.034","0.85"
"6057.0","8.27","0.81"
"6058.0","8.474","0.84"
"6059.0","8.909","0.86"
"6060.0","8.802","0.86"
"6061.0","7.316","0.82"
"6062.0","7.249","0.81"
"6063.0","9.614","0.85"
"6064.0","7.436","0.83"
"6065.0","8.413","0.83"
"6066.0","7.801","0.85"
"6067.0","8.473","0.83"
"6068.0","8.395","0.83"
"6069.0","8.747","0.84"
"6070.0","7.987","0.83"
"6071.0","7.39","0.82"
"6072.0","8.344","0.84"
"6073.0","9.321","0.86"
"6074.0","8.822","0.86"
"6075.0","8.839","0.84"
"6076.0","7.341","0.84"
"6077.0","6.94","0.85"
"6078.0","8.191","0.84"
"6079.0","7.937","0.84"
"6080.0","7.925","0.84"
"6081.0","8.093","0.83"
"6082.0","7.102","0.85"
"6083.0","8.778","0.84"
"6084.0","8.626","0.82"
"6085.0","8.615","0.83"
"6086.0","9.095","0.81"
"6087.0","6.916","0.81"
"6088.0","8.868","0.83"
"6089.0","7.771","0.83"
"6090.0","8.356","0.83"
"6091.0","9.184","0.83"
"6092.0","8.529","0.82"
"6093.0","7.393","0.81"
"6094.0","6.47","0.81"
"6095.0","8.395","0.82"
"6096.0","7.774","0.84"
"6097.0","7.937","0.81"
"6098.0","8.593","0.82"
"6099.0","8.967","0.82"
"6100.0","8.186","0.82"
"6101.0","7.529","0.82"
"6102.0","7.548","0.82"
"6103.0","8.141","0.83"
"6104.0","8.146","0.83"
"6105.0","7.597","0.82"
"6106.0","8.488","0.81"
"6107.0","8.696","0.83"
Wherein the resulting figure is 0.05 mag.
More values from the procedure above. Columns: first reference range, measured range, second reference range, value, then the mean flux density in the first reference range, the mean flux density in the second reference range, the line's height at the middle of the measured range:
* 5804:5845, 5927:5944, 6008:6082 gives 0.04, 8.81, 8.3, 8.55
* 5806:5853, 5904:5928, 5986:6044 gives 0.02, 8.84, 8.19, 8.54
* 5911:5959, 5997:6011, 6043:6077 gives 0.10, 8.34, 8.37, 8.36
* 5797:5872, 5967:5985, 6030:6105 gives 0.00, 8.74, 8.31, 8.48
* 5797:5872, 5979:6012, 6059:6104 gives 0.04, 8.74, 8.15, 8.35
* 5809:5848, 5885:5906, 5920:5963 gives 0.07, 8.79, 8.38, 8.54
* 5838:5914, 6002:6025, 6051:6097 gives 0.07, 8.42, 8.28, 8.32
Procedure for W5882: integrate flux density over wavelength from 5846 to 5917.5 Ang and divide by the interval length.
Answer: 8.42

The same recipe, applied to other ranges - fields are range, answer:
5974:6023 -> 8.06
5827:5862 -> 8.47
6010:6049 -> 8.34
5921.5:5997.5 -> 8.38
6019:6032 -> 8.14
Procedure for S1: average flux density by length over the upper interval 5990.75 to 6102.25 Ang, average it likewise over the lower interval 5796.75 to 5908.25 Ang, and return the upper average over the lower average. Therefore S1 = 1.0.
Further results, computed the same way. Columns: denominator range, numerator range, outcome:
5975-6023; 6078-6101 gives 1.01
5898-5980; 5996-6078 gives 0.98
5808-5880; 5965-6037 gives 0.94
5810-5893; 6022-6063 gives 0.98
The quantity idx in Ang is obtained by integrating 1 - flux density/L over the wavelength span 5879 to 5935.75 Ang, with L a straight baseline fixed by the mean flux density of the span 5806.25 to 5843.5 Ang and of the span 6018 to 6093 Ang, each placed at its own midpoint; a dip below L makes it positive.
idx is 2.72 Ang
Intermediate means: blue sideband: 8.85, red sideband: 8.35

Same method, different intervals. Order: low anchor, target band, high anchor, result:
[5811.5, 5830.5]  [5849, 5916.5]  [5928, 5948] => 2.66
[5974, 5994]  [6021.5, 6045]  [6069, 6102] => -0.60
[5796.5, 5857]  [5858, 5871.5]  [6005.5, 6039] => -0.62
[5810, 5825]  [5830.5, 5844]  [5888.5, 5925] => 1.49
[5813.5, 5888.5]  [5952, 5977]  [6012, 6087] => -0.38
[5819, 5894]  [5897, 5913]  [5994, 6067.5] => 0.23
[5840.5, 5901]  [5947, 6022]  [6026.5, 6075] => 2.05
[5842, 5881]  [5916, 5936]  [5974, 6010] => 0.03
